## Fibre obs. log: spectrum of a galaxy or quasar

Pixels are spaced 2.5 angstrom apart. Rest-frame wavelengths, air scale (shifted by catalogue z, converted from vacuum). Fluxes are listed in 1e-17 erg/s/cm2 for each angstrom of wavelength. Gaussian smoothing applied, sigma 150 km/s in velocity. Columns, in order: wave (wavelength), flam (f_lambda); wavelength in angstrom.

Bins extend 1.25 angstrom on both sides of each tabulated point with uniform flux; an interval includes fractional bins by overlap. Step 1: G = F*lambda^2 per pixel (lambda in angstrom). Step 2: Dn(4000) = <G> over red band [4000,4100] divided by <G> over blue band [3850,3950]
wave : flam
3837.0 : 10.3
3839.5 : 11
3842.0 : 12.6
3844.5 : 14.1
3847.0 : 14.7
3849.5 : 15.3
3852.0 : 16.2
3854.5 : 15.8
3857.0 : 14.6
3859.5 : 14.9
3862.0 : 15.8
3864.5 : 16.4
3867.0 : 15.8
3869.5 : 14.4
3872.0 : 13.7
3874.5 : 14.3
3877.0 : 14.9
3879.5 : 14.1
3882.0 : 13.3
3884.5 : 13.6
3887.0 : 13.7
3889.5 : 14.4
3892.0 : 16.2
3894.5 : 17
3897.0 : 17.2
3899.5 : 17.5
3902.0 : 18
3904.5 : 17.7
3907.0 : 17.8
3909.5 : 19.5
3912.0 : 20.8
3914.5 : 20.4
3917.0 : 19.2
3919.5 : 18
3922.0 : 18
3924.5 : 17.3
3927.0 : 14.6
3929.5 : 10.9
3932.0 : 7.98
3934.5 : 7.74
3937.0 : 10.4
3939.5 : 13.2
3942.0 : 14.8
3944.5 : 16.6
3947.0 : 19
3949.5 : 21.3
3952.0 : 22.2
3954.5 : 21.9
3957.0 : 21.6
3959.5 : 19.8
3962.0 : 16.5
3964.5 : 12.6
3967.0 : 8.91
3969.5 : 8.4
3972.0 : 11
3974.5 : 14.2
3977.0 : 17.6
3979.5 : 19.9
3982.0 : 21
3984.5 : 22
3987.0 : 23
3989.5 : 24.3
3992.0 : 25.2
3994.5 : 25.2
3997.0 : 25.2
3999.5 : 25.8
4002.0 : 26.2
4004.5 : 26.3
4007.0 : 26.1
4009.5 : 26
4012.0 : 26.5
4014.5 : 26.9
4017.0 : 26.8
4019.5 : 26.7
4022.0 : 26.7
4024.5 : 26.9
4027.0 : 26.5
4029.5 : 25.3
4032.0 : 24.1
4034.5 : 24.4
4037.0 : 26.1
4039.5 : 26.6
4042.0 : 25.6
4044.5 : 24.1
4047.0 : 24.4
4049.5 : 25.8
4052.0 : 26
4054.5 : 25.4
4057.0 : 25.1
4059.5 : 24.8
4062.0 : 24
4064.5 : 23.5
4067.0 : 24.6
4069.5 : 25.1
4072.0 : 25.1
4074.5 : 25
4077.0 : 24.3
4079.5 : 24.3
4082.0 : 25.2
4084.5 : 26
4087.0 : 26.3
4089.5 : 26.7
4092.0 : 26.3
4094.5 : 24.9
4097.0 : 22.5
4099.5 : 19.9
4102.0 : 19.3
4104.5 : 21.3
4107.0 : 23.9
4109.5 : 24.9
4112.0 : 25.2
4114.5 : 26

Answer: 1.75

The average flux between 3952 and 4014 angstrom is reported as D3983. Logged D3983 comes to 20.7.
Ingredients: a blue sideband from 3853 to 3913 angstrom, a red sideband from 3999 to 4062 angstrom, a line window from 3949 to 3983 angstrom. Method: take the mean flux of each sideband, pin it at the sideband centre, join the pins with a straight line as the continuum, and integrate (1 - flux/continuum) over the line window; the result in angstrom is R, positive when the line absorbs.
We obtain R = 7.3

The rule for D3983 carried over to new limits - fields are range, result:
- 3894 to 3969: 16.5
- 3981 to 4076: 25.2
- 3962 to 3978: 12.4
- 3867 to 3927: 16.5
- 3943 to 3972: 16.9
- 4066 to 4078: 24.8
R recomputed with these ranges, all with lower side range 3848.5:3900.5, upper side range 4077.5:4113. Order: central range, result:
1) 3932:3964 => 2.8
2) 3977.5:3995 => -2.6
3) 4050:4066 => -1.6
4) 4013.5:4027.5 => -3.8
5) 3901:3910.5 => -1.0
